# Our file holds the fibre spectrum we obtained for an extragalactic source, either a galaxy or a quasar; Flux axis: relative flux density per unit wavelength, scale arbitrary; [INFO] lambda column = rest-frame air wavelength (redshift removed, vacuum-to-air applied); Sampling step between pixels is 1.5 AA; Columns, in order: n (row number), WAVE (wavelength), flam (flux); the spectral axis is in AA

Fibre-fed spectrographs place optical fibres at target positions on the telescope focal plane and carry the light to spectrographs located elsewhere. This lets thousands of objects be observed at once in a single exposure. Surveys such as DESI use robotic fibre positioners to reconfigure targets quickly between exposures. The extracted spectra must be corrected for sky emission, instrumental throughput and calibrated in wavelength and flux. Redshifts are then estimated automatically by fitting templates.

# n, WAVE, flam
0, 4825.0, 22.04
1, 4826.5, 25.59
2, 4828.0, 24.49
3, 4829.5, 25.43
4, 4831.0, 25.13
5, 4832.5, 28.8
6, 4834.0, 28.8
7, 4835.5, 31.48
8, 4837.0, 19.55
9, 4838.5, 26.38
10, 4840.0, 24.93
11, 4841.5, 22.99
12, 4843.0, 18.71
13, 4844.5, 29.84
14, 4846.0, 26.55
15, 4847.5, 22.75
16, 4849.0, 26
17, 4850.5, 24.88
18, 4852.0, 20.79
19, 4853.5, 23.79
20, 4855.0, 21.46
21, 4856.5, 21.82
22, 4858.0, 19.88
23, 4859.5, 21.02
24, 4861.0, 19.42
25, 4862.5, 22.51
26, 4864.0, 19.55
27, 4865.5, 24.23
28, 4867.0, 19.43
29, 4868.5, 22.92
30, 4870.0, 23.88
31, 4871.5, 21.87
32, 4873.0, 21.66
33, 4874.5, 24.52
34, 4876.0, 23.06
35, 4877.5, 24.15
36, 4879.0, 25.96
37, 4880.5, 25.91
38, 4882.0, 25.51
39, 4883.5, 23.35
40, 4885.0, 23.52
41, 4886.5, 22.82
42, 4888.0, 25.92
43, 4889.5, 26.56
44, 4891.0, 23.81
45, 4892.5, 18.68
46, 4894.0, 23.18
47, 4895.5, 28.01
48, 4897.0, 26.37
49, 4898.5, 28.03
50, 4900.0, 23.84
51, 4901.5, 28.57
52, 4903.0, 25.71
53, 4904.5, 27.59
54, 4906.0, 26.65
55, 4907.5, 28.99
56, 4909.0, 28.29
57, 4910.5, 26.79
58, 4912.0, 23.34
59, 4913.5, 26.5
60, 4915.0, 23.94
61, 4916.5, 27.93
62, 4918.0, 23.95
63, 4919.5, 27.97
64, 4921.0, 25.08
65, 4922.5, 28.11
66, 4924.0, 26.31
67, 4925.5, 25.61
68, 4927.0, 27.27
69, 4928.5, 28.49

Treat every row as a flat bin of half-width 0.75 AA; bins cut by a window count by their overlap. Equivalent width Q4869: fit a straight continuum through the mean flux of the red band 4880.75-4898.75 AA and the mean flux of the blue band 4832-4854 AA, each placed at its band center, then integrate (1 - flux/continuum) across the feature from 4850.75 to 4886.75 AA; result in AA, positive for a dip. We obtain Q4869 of 3.1 AA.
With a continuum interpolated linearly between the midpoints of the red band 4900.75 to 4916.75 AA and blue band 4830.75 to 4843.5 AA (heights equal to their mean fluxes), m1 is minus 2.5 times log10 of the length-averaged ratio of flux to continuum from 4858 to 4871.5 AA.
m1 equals 0.20 mag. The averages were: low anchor 25.3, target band 21.5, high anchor 26.7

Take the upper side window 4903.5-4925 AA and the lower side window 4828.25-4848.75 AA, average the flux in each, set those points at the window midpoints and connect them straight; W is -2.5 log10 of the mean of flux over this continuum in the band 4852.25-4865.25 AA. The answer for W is 0.21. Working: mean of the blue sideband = 25.5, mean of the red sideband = 26.5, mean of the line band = 21.3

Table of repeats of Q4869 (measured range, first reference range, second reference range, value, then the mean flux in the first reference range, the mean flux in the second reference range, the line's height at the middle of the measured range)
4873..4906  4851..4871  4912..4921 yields -1.68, 21.6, 25.8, 23.7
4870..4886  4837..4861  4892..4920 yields 0.48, 23.2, 26.1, 24.7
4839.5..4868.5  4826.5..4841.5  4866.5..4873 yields 1.40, 25.9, 22.1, 23.8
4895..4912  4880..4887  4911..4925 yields -1.21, 24.2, 25.9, 25.2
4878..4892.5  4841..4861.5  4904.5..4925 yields 0.18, 22.9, 26.5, 24.8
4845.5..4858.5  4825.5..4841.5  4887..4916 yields 1.38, 25.9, 25.8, 25.8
